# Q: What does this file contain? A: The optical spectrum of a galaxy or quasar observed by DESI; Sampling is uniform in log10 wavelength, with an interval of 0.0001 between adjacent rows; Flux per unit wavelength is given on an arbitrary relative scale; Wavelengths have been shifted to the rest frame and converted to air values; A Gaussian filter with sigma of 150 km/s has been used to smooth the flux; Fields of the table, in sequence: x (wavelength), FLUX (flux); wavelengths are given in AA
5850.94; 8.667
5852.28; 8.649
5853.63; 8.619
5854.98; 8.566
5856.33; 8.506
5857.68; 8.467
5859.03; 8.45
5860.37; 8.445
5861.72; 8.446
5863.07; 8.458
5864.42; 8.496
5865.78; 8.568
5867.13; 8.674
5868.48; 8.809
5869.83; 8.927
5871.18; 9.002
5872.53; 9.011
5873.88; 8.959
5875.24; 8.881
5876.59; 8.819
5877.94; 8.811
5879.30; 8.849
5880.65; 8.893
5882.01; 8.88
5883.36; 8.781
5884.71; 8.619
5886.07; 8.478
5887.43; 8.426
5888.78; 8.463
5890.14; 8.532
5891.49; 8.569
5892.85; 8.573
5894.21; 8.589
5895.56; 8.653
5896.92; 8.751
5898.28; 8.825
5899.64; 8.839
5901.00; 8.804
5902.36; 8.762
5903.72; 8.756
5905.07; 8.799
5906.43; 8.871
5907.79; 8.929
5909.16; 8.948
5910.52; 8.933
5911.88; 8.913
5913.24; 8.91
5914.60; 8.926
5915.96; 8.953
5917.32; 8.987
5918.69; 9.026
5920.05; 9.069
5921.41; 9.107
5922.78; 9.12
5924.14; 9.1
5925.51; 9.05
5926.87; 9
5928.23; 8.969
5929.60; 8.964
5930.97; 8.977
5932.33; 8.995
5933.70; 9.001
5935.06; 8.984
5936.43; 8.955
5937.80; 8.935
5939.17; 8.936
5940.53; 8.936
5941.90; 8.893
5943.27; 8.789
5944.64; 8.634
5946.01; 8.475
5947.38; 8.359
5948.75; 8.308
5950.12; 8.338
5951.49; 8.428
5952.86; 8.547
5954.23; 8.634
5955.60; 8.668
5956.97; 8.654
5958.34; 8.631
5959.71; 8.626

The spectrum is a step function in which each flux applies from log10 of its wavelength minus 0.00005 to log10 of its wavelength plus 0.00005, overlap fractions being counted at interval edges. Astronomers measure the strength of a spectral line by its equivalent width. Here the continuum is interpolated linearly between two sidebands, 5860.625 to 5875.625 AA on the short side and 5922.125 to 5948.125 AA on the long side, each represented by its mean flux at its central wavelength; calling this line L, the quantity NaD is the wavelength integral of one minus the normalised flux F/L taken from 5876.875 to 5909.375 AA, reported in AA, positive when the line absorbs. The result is 0.3 AA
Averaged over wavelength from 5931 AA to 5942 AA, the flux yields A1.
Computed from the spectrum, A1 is 8.96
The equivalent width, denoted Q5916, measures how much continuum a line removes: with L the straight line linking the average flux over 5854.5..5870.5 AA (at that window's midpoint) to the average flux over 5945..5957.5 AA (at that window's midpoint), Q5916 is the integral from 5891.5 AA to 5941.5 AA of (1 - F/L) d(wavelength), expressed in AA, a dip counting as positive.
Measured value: -2.3 AA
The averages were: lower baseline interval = 8.57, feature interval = 8.91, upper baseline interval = 8.49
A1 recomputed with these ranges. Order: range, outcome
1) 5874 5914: 8.76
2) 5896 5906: 8.79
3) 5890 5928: 8.88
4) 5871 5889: 8.78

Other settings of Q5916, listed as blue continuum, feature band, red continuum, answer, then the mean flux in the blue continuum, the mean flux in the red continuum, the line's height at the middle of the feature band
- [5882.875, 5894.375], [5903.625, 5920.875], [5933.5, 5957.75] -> -0.6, 8.55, 8.69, 8.61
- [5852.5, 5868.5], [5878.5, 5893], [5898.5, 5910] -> 0.1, 8.53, 8.84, 8.71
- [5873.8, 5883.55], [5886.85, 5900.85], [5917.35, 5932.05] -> 0.4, 8.85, 9.03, 8.91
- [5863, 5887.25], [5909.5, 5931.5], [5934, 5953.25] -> -0.7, 8.77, 8.69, 8.72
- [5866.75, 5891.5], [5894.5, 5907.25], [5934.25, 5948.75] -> 0.0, 8.77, 8.77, 8.77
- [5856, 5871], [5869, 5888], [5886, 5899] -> -0.5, 8.58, 8.59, 8.59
